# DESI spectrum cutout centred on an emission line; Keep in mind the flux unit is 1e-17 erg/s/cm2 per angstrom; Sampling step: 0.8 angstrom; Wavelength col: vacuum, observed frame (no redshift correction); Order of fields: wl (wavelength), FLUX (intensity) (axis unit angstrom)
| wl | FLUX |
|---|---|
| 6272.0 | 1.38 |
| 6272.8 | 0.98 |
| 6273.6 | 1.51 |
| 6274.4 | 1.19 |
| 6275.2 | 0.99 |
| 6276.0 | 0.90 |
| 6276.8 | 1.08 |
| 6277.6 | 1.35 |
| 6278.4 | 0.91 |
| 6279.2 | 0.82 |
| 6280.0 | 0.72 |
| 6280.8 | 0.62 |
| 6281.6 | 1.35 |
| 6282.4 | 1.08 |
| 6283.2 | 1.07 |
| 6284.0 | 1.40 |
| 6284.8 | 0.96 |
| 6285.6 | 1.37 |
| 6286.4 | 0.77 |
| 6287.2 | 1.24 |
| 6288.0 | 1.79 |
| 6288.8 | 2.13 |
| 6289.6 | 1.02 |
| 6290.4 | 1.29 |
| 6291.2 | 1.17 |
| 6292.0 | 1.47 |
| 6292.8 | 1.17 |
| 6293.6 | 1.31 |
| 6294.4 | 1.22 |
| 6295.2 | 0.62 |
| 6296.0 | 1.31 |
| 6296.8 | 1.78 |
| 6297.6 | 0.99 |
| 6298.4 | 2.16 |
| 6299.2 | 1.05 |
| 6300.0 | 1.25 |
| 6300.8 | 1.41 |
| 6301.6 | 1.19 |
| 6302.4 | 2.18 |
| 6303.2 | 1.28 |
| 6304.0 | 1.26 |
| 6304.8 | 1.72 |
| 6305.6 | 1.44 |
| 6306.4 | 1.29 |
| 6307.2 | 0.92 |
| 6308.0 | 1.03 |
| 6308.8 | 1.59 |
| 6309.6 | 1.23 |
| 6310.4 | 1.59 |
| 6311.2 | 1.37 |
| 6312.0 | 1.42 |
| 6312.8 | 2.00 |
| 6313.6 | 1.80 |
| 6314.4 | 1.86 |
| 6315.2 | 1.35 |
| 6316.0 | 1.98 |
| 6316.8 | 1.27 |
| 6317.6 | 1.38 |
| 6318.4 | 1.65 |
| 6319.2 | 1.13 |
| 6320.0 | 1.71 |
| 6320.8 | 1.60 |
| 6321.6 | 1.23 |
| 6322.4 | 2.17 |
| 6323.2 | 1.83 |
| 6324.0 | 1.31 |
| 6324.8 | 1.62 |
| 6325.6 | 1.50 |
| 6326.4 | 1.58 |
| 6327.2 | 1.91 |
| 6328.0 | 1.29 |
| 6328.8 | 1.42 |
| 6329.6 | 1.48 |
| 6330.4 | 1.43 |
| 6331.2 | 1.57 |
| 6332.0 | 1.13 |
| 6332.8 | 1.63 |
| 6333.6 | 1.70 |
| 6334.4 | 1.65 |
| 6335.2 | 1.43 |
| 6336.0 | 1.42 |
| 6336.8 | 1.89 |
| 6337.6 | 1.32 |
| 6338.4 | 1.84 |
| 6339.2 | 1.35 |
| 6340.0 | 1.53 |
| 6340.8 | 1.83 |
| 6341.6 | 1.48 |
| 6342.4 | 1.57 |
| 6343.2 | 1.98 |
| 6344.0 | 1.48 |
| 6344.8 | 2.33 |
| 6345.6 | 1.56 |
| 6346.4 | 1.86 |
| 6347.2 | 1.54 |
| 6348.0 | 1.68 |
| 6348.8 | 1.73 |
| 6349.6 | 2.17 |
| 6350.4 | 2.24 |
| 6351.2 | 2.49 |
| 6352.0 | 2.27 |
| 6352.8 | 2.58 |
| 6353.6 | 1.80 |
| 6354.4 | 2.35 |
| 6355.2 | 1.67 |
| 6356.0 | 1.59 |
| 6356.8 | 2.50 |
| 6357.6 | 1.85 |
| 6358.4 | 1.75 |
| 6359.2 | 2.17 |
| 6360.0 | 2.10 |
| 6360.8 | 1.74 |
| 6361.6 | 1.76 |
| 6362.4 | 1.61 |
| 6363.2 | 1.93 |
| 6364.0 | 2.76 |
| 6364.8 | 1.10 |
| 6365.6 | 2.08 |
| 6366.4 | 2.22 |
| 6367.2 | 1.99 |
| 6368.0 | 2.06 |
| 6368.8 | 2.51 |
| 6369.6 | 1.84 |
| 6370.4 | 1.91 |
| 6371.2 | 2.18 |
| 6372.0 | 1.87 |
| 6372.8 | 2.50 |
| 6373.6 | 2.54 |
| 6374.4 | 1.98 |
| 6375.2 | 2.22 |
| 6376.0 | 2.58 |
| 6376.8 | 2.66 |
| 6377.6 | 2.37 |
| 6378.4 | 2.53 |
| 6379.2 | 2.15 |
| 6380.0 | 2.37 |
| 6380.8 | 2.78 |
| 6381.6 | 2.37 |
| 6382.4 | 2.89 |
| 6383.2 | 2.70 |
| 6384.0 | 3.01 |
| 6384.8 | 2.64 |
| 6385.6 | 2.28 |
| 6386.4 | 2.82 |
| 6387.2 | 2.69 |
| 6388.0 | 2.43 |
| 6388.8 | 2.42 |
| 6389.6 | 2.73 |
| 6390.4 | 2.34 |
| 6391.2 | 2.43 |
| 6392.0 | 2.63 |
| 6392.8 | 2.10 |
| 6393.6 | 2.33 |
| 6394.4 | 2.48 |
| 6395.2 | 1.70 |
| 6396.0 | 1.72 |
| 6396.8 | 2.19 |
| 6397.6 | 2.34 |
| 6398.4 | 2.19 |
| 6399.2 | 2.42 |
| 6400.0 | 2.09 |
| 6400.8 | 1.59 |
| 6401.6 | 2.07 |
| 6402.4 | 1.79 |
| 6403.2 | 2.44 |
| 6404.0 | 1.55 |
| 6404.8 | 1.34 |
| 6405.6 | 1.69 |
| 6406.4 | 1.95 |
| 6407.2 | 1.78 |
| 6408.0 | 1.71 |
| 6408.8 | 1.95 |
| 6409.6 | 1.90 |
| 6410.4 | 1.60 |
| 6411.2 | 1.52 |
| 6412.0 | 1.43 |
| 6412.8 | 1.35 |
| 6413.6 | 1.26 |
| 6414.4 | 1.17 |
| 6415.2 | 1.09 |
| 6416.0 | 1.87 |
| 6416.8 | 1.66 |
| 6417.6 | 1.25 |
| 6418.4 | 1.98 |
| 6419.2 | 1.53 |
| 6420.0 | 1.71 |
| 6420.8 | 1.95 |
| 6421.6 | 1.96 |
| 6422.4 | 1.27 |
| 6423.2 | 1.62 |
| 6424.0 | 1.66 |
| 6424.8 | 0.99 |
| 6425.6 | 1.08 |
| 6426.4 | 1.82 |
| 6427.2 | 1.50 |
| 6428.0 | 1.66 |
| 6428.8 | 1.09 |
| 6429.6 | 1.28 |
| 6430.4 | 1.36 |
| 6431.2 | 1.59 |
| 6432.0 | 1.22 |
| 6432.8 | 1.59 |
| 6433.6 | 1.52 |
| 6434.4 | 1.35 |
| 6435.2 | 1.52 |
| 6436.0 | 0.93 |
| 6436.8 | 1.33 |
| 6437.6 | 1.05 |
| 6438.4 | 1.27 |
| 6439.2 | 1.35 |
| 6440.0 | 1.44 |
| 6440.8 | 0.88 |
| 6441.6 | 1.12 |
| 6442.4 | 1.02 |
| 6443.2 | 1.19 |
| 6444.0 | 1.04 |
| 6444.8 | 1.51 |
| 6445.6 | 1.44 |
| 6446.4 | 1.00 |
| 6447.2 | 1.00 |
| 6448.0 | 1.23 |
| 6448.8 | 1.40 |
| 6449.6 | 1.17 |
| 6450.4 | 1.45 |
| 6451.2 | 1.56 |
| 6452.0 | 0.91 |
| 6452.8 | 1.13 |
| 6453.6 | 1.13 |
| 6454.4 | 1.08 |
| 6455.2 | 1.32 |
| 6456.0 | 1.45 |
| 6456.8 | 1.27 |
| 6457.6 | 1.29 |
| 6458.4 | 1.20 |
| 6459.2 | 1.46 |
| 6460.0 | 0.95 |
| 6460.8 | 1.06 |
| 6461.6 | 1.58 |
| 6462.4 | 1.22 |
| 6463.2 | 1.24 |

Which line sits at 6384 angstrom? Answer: Mg II 2798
